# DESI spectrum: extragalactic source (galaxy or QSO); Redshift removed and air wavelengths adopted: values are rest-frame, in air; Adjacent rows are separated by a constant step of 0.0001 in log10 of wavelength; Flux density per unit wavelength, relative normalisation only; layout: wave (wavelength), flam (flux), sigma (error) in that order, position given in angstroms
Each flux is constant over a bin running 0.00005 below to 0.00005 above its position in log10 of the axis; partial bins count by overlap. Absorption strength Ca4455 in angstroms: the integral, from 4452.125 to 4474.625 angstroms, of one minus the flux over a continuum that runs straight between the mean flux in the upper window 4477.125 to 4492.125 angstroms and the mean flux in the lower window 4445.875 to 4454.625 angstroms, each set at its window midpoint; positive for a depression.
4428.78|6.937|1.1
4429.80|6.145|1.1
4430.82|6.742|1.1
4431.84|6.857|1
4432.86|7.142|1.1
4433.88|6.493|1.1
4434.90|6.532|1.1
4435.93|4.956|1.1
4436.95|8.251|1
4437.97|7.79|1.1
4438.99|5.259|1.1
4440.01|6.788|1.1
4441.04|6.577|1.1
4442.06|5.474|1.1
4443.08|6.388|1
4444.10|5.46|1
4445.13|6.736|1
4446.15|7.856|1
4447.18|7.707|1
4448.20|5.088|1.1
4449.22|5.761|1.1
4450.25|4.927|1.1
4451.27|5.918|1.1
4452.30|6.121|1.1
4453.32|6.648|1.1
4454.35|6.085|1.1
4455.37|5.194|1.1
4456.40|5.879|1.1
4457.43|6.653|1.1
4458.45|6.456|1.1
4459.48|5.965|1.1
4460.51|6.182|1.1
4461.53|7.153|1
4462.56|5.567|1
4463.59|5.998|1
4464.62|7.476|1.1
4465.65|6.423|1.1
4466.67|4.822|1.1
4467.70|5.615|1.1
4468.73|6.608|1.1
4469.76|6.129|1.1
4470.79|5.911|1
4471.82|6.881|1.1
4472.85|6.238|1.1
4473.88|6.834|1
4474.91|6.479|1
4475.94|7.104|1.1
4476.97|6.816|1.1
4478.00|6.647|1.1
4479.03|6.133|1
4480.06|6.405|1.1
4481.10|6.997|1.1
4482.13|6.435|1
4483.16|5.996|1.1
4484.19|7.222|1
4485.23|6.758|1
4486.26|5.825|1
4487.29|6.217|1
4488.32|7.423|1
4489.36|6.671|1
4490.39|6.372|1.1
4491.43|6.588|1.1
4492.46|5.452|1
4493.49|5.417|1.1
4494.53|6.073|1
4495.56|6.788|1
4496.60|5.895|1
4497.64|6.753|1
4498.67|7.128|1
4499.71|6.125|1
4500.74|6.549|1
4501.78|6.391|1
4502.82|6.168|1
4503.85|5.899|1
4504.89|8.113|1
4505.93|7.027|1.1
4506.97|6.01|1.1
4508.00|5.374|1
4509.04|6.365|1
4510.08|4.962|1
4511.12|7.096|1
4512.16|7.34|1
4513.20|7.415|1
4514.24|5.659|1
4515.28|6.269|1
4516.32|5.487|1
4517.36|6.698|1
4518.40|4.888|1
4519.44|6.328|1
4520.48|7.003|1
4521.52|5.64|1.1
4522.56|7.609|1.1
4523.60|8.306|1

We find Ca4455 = 0.4 angstroms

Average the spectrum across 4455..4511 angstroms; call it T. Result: 6.35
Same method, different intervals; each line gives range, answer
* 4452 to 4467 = 6.19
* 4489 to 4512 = 6.34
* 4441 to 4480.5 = 6.26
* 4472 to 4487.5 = 6.55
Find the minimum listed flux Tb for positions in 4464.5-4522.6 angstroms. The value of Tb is 4.822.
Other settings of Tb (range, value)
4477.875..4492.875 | 5.452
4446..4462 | 4.927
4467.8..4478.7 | 5.911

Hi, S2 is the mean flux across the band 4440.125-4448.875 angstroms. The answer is 6.42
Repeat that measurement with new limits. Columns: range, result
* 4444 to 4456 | 6.14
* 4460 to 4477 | 6.36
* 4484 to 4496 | 6.38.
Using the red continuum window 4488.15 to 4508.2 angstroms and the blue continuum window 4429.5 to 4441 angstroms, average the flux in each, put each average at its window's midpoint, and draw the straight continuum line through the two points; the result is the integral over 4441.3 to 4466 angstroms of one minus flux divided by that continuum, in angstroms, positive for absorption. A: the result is 1.3 angstroms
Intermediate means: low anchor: 6.64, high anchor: 6.41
